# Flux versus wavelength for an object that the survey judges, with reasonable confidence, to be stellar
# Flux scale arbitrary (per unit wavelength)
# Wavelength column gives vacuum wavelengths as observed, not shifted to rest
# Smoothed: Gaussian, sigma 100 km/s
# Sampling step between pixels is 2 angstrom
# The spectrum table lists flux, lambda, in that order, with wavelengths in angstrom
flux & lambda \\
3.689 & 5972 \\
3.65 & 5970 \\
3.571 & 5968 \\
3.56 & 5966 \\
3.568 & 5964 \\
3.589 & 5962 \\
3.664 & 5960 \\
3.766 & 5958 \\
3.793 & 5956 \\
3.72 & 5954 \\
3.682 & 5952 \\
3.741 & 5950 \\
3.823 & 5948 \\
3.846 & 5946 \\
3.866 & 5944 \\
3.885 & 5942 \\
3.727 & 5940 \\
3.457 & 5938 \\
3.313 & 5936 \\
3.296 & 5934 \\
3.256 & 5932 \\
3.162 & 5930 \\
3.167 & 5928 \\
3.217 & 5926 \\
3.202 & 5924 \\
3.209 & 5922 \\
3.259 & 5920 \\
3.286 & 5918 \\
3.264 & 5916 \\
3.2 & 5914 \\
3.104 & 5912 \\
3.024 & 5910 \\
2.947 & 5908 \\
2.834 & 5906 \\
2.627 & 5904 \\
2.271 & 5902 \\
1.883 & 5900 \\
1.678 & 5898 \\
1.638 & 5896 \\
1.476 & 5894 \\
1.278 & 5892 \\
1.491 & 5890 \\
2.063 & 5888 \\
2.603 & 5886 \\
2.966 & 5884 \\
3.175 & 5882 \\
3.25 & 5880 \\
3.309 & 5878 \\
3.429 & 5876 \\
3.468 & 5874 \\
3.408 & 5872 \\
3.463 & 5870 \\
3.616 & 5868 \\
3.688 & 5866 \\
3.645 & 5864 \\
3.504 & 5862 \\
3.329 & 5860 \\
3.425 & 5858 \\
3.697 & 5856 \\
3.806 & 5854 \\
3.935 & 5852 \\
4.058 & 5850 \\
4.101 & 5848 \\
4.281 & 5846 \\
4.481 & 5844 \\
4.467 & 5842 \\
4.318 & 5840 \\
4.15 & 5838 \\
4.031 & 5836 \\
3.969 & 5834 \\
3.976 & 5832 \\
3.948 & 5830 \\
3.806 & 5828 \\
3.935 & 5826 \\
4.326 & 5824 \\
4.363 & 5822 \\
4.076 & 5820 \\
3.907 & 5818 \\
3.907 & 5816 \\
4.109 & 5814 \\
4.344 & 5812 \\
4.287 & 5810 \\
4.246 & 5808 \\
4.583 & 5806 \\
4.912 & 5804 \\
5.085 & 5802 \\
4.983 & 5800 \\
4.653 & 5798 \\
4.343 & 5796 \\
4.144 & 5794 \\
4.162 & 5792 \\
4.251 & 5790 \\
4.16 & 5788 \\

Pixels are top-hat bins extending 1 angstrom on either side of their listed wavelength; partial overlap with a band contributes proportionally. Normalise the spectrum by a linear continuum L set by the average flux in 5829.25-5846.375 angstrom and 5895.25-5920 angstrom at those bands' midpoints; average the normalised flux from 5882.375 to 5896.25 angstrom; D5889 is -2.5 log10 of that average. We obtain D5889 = 0.47 mag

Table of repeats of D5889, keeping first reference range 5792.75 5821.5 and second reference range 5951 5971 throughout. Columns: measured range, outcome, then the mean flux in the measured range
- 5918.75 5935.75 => 0.18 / 3.23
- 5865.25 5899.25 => 0.44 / 2.69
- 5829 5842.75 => 0.04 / 4.12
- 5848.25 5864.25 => 0.13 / 3.7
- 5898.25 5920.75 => 0.35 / 2.84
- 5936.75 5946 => 0.00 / 3.73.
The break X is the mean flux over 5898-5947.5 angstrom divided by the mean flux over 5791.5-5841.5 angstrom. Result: 0.74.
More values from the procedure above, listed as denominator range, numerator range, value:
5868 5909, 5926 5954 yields 1.37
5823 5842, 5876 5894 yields 0.62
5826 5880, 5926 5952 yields 0.93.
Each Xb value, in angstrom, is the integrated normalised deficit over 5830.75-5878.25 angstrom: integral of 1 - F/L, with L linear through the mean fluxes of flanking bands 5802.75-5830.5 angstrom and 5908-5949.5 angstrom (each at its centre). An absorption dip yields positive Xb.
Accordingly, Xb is 1.3 angstrom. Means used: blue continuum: 4.21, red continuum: 3.37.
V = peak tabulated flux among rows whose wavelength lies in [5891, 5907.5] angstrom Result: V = 2.834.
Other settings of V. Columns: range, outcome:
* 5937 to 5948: 3.885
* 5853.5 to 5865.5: 3.806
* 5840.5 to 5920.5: 4.481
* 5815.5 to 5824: 4.363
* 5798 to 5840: 5.085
